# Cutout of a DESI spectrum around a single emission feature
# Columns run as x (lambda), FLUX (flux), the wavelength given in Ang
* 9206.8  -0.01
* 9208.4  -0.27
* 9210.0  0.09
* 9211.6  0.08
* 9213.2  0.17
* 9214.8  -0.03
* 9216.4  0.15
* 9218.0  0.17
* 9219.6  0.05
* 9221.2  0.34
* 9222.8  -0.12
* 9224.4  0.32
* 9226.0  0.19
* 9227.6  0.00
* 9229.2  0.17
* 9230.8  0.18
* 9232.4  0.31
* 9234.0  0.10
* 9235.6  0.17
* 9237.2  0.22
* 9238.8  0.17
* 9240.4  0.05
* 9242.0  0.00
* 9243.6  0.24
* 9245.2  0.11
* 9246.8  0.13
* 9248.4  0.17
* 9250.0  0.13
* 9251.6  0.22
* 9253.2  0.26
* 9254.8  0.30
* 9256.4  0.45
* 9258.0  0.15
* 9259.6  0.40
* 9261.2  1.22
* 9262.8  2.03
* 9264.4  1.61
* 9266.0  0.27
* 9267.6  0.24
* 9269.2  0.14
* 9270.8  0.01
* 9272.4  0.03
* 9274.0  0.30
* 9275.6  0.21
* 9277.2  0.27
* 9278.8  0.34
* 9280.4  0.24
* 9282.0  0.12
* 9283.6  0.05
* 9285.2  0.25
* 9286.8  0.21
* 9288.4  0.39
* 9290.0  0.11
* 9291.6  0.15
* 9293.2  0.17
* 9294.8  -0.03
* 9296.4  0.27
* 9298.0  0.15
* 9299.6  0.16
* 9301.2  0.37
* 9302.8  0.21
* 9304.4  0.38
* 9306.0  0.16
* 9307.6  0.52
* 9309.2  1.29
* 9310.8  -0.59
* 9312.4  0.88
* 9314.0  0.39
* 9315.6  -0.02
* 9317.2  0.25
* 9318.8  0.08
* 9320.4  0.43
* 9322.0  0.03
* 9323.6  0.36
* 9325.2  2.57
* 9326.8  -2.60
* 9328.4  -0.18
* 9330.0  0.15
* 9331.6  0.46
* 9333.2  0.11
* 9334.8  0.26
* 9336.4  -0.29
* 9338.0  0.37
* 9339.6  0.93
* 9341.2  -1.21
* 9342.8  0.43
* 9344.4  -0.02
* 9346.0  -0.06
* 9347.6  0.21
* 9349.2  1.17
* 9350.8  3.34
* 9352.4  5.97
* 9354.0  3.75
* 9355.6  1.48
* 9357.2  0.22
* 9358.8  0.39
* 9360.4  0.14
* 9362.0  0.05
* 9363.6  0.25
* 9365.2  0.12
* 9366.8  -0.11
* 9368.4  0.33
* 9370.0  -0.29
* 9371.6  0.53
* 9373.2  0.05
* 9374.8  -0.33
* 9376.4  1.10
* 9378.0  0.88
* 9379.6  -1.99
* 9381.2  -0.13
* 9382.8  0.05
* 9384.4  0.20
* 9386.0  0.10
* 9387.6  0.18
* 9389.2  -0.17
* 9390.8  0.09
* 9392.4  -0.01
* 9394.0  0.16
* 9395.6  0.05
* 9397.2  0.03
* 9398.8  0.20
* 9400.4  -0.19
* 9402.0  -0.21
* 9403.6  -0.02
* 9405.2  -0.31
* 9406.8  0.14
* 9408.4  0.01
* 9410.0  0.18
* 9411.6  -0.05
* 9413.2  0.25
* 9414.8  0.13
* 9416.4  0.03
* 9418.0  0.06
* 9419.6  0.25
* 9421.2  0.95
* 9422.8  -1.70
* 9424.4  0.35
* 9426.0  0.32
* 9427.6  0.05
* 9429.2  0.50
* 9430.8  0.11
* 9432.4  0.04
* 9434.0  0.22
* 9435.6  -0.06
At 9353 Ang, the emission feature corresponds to [O III] 5007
